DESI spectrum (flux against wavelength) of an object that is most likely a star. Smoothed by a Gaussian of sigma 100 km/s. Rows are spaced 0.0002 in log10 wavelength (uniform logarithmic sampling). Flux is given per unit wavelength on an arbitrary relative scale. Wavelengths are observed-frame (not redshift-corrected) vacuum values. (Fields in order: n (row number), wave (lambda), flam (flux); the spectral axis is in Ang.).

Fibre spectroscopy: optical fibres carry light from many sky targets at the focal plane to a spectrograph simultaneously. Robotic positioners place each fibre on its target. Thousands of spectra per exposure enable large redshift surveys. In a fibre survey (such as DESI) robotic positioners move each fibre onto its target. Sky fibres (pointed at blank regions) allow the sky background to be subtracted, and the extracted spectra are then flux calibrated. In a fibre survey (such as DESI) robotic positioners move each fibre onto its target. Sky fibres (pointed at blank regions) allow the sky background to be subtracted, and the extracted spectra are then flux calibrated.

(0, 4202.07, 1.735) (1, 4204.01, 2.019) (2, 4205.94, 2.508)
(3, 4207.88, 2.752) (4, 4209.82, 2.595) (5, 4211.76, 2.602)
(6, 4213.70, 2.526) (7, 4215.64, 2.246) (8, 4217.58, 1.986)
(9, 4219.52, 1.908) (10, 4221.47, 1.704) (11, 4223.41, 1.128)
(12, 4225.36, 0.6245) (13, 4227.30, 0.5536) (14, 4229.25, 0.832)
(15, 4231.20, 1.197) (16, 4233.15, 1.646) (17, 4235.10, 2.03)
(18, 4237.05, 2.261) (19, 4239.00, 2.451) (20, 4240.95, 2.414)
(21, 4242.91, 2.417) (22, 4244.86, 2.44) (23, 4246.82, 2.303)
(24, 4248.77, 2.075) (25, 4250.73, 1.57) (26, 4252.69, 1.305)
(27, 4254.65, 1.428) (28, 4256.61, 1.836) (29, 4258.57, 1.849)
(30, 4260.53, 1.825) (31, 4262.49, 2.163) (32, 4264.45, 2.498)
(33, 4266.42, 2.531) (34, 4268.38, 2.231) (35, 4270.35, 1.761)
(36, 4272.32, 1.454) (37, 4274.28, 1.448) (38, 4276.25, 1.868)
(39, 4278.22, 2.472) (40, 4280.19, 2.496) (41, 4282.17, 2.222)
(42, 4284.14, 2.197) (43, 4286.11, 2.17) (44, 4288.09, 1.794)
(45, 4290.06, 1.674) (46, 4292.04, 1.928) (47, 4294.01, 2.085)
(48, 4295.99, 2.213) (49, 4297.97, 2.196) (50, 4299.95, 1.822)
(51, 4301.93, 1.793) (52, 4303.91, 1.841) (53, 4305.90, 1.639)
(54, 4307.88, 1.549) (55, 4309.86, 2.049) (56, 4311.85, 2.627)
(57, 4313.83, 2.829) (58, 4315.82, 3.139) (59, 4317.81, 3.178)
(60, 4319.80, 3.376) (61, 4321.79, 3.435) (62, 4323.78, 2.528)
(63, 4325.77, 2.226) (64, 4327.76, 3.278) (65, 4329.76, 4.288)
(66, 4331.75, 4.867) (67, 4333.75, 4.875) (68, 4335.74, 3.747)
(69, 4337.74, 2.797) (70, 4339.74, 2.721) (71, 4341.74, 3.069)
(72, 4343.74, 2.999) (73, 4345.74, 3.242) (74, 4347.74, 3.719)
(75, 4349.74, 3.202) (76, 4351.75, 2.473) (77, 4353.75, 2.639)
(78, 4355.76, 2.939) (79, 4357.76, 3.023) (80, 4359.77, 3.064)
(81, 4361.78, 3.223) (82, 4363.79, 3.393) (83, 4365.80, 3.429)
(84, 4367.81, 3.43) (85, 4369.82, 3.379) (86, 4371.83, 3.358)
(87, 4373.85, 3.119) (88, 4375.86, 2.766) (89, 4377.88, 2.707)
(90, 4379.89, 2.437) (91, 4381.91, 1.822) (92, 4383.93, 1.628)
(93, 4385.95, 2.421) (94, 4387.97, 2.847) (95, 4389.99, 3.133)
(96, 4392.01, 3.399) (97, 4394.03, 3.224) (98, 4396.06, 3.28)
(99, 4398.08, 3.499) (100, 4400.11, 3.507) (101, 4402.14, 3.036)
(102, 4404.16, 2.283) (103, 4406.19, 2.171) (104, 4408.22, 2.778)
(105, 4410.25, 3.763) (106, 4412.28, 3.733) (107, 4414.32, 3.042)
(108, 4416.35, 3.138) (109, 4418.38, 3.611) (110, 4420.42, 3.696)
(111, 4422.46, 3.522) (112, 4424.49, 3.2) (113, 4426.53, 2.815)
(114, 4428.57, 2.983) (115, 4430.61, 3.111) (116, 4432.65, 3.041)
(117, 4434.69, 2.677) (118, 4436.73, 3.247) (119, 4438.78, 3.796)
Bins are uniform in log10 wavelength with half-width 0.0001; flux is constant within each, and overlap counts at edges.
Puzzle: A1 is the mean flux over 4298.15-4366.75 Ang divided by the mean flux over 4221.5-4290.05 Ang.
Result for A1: 1.6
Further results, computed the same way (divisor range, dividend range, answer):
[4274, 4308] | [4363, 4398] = 1.48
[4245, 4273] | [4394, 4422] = 1.65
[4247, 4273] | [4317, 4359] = 1.71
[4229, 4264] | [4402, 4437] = 1.61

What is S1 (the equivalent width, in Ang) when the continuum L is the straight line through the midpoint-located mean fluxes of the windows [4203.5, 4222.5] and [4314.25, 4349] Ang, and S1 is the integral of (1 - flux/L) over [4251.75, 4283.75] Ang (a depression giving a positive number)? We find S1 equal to 9.5 Ang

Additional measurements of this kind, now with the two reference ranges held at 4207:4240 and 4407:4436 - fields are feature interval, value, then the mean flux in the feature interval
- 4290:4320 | 2.1 Ang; 2.23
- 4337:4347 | -1.3 Ang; 2.99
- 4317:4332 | -4.7 Ang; 3.33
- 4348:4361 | -0.9 Ang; 2.94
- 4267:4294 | 2.8 Ang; 1.99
